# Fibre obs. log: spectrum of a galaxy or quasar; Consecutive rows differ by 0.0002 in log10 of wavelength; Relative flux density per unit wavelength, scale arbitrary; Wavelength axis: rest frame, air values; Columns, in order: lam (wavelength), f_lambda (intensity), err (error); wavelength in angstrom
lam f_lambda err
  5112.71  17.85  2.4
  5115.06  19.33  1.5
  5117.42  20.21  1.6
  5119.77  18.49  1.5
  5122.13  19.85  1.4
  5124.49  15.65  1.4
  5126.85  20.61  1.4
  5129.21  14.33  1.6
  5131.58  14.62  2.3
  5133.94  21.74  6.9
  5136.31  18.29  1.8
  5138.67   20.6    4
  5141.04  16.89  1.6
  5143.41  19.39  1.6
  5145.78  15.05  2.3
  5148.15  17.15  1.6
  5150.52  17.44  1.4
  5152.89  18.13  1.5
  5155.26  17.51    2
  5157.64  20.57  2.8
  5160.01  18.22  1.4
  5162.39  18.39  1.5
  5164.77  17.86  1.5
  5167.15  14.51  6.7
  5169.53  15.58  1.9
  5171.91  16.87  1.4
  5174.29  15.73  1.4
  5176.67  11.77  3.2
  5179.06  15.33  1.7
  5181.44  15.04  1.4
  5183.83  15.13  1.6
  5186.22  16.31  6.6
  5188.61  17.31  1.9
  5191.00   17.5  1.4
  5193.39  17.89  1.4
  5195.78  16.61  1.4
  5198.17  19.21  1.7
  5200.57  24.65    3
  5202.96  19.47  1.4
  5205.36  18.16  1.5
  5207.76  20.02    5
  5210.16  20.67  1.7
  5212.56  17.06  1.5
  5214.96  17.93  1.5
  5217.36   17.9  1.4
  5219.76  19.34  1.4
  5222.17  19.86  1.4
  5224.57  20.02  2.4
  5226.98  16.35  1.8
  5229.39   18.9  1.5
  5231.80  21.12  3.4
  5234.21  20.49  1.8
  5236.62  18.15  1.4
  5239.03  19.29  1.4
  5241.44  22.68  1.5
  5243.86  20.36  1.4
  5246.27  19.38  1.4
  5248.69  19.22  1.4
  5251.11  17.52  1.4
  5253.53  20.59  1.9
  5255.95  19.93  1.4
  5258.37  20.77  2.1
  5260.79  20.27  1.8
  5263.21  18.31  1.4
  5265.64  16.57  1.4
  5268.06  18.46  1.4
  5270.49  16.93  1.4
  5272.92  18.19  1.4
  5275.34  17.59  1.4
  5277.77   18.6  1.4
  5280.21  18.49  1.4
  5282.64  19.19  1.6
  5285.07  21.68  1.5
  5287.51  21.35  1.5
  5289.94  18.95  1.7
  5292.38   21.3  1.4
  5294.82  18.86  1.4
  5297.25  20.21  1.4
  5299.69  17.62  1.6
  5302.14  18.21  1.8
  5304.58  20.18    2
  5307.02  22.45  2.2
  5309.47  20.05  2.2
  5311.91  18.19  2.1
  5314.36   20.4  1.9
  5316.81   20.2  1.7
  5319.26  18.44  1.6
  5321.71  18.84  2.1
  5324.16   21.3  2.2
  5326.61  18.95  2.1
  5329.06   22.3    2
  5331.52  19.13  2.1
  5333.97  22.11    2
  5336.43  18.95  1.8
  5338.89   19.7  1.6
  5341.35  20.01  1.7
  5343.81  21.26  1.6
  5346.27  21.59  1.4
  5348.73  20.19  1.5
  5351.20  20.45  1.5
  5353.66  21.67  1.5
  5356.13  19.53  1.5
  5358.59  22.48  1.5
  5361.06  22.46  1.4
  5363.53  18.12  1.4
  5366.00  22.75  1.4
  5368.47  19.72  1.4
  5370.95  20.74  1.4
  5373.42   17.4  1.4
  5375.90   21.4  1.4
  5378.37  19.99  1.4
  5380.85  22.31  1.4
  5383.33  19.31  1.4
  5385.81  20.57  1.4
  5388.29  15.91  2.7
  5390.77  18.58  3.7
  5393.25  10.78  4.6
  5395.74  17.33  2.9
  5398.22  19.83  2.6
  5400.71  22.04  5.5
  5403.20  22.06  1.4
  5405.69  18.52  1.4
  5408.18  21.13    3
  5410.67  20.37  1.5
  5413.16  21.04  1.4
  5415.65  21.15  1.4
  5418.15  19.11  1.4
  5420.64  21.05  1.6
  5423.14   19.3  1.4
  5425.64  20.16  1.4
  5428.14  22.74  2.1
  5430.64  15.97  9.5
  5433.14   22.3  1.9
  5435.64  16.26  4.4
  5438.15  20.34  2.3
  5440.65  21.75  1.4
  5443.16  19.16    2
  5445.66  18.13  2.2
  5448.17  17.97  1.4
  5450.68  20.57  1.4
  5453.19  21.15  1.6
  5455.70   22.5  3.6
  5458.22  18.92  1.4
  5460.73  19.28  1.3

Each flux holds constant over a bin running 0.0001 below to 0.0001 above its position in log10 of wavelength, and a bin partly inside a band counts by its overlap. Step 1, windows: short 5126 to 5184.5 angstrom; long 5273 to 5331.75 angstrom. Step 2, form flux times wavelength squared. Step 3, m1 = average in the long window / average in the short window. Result 1.2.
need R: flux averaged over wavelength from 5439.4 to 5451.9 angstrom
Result 19.5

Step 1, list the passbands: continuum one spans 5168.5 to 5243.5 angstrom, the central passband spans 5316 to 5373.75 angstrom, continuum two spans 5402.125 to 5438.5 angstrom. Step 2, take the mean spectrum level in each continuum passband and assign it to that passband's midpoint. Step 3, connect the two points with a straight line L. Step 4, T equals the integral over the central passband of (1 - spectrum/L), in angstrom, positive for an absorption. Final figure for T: -2.92 angstrom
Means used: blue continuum 18.2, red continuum 20.1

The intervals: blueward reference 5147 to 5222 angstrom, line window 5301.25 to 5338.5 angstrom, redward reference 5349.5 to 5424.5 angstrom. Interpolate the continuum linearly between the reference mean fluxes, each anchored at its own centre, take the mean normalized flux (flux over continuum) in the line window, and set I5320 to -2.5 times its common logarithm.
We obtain -0.05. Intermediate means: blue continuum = 17.6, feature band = 20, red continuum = 19.9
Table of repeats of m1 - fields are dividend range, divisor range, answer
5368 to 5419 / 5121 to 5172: 1.21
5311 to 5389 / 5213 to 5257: 1.09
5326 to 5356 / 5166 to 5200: 1.34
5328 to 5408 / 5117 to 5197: 1.26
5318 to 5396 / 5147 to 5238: 1.18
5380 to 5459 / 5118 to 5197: 1.26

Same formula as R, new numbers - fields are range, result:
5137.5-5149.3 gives 17.8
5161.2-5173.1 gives 16.6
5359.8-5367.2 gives 21.1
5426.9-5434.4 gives 20.3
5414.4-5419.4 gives 20.1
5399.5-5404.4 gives 22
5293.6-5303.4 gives 18.7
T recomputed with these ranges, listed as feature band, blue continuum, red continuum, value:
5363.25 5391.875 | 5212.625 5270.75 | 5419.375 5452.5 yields -0.37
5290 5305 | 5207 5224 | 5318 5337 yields 0.33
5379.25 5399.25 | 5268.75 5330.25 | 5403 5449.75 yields 1.70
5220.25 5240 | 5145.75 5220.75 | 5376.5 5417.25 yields -1.44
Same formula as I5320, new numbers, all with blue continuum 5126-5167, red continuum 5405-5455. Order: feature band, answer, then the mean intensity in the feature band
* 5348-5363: -0.09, 21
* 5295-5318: -0.03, 19.7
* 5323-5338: -0.07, 20.4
